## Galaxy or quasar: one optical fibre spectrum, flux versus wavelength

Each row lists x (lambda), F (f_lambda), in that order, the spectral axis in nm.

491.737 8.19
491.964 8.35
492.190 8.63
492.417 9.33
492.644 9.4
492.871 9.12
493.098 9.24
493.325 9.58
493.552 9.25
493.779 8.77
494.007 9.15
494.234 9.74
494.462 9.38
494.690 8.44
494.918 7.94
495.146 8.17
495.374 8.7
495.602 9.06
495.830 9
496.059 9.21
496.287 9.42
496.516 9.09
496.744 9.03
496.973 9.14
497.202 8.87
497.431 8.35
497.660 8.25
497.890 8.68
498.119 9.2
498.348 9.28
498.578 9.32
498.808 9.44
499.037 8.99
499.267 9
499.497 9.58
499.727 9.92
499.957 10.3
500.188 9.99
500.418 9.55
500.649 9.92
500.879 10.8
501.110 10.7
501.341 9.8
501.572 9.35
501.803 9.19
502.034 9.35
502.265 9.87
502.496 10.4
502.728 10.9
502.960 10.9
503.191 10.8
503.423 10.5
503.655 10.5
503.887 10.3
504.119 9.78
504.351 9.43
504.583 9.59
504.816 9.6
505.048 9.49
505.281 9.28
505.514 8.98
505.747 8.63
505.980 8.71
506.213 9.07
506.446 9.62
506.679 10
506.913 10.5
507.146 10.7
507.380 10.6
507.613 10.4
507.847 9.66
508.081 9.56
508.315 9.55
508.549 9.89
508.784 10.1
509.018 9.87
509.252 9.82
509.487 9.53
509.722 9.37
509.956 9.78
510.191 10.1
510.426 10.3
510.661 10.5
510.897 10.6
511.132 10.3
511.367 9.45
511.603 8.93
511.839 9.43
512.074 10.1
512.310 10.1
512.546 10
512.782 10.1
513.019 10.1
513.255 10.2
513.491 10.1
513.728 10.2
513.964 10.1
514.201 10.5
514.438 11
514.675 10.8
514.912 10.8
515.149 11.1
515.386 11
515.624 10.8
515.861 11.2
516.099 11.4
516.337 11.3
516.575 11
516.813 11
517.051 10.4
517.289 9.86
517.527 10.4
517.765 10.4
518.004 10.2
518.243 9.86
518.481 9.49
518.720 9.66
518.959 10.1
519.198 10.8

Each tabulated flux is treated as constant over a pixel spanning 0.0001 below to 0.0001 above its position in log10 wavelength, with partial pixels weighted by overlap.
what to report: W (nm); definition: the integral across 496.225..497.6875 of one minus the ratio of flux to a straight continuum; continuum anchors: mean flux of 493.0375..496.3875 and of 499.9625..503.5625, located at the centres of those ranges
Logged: 0.072 nm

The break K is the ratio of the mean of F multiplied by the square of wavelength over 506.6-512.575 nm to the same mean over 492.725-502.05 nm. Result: 1.13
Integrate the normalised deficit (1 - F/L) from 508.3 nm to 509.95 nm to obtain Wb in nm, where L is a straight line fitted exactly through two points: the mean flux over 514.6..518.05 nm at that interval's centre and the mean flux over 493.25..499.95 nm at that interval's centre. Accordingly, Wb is 0.07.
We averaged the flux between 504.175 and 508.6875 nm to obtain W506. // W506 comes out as 9.65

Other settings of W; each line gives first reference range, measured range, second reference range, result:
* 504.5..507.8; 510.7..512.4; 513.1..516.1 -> 0.07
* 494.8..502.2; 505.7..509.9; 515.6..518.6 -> 0.06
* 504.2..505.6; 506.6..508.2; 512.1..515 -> -0.09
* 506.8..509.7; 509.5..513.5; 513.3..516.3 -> 0.16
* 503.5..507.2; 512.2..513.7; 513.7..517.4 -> 0.06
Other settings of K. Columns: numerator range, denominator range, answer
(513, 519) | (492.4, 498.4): 1.27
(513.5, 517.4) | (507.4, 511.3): 1.11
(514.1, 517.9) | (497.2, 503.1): 1.19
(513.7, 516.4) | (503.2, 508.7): 1.15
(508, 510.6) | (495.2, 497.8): 1.16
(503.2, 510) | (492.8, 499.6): 1.13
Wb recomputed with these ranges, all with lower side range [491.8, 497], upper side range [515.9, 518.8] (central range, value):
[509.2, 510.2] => 0.03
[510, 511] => -0.03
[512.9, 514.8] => -0.03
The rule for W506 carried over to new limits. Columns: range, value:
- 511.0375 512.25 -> 9.65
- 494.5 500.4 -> 9.07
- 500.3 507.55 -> 9.9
